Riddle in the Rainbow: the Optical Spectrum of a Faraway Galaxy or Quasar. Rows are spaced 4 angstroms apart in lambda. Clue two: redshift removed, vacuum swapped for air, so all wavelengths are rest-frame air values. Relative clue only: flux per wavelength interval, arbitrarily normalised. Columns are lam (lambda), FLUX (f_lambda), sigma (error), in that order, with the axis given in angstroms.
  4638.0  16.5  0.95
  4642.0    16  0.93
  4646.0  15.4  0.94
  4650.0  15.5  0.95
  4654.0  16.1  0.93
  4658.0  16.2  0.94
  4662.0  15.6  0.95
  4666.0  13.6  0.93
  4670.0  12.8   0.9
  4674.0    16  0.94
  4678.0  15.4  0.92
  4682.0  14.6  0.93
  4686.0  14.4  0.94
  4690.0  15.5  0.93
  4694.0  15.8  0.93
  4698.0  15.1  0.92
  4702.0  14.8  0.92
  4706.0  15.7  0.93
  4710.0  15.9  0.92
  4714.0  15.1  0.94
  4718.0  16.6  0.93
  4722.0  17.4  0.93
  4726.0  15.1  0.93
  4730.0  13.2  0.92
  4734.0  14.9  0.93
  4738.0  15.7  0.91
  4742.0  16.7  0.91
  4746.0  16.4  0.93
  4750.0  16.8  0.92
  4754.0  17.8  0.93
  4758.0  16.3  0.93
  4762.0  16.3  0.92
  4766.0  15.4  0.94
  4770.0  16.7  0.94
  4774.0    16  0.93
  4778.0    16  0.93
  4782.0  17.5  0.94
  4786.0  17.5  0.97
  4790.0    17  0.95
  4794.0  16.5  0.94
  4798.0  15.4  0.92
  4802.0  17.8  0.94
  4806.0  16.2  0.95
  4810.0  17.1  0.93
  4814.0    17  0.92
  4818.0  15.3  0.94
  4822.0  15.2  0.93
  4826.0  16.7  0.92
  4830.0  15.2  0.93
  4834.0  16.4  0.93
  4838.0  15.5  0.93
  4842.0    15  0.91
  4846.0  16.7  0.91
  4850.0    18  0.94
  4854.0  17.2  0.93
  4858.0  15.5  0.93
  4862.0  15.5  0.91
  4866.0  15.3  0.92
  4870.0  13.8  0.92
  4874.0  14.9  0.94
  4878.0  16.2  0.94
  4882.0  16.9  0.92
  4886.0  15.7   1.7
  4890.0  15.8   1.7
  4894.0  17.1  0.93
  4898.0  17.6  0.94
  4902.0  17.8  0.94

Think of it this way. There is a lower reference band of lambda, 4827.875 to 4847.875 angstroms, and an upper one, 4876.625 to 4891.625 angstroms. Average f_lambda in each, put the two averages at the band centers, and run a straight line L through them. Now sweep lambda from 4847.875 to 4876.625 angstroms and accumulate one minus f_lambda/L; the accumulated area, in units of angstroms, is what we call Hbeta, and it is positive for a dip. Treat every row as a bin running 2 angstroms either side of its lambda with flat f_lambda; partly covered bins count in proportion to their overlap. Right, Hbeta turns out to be 0.37 angstroms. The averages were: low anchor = 15.8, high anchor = 16.2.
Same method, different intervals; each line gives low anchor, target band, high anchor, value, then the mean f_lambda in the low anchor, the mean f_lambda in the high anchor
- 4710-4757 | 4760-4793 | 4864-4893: -1.44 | 16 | 15.6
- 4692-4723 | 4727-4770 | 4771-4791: 0.97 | 15.7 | 16.8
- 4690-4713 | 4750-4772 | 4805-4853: -1.01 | 15.4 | 16.2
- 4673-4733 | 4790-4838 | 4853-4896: -1.93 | 15.4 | 15.8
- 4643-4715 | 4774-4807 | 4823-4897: -2.16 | 15.2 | 16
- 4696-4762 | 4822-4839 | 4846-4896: 0.09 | 15.9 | 16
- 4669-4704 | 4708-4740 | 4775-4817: 0.21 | 15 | 16.7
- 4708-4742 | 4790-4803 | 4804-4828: -0.35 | 15.6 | 16.2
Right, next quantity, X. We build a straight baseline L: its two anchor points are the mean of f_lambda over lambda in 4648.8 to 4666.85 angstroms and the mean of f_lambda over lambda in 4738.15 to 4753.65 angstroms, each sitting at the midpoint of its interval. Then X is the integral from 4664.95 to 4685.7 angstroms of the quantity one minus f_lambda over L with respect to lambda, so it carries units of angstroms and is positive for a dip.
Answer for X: 1.6 angstroms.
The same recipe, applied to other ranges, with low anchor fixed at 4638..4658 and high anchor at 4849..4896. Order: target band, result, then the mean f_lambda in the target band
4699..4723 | 0.1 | 15.8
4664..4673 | 1.3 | 13.5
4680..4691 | 0.8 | 14.8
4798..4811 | -0.7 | 16.8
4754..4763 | -0.4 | 16.6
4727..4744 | 0.8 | 15.1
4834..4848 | 0.1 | 15.8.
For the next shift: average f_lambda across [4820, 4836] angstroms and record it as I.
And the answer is 15.9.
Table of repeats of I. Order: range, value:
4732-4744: 15.8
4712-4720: 15.9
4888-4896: 16.5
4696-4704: 14.9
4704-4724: 16.1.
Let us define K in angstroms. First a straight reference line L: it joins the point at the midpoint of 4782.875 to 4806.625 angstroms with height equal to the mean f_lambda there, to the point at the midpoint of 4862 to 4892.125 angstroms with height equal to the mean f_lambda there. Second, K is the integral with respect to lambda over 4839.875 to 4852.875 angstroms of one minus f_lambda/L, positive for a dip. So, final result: -0.5 angstroms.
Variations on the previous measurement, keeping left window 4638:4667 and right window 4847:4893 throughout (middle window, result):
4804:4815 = -0.6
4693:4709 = 0.3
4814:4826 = 0.1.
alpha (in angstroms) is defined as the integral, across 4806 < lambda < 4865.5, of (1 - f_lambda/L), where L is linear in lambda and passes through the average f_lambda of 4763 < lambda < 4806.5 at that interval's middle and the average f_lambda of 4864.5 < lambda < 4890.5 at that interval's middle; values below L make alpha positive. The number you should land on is -0.6 angstroms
